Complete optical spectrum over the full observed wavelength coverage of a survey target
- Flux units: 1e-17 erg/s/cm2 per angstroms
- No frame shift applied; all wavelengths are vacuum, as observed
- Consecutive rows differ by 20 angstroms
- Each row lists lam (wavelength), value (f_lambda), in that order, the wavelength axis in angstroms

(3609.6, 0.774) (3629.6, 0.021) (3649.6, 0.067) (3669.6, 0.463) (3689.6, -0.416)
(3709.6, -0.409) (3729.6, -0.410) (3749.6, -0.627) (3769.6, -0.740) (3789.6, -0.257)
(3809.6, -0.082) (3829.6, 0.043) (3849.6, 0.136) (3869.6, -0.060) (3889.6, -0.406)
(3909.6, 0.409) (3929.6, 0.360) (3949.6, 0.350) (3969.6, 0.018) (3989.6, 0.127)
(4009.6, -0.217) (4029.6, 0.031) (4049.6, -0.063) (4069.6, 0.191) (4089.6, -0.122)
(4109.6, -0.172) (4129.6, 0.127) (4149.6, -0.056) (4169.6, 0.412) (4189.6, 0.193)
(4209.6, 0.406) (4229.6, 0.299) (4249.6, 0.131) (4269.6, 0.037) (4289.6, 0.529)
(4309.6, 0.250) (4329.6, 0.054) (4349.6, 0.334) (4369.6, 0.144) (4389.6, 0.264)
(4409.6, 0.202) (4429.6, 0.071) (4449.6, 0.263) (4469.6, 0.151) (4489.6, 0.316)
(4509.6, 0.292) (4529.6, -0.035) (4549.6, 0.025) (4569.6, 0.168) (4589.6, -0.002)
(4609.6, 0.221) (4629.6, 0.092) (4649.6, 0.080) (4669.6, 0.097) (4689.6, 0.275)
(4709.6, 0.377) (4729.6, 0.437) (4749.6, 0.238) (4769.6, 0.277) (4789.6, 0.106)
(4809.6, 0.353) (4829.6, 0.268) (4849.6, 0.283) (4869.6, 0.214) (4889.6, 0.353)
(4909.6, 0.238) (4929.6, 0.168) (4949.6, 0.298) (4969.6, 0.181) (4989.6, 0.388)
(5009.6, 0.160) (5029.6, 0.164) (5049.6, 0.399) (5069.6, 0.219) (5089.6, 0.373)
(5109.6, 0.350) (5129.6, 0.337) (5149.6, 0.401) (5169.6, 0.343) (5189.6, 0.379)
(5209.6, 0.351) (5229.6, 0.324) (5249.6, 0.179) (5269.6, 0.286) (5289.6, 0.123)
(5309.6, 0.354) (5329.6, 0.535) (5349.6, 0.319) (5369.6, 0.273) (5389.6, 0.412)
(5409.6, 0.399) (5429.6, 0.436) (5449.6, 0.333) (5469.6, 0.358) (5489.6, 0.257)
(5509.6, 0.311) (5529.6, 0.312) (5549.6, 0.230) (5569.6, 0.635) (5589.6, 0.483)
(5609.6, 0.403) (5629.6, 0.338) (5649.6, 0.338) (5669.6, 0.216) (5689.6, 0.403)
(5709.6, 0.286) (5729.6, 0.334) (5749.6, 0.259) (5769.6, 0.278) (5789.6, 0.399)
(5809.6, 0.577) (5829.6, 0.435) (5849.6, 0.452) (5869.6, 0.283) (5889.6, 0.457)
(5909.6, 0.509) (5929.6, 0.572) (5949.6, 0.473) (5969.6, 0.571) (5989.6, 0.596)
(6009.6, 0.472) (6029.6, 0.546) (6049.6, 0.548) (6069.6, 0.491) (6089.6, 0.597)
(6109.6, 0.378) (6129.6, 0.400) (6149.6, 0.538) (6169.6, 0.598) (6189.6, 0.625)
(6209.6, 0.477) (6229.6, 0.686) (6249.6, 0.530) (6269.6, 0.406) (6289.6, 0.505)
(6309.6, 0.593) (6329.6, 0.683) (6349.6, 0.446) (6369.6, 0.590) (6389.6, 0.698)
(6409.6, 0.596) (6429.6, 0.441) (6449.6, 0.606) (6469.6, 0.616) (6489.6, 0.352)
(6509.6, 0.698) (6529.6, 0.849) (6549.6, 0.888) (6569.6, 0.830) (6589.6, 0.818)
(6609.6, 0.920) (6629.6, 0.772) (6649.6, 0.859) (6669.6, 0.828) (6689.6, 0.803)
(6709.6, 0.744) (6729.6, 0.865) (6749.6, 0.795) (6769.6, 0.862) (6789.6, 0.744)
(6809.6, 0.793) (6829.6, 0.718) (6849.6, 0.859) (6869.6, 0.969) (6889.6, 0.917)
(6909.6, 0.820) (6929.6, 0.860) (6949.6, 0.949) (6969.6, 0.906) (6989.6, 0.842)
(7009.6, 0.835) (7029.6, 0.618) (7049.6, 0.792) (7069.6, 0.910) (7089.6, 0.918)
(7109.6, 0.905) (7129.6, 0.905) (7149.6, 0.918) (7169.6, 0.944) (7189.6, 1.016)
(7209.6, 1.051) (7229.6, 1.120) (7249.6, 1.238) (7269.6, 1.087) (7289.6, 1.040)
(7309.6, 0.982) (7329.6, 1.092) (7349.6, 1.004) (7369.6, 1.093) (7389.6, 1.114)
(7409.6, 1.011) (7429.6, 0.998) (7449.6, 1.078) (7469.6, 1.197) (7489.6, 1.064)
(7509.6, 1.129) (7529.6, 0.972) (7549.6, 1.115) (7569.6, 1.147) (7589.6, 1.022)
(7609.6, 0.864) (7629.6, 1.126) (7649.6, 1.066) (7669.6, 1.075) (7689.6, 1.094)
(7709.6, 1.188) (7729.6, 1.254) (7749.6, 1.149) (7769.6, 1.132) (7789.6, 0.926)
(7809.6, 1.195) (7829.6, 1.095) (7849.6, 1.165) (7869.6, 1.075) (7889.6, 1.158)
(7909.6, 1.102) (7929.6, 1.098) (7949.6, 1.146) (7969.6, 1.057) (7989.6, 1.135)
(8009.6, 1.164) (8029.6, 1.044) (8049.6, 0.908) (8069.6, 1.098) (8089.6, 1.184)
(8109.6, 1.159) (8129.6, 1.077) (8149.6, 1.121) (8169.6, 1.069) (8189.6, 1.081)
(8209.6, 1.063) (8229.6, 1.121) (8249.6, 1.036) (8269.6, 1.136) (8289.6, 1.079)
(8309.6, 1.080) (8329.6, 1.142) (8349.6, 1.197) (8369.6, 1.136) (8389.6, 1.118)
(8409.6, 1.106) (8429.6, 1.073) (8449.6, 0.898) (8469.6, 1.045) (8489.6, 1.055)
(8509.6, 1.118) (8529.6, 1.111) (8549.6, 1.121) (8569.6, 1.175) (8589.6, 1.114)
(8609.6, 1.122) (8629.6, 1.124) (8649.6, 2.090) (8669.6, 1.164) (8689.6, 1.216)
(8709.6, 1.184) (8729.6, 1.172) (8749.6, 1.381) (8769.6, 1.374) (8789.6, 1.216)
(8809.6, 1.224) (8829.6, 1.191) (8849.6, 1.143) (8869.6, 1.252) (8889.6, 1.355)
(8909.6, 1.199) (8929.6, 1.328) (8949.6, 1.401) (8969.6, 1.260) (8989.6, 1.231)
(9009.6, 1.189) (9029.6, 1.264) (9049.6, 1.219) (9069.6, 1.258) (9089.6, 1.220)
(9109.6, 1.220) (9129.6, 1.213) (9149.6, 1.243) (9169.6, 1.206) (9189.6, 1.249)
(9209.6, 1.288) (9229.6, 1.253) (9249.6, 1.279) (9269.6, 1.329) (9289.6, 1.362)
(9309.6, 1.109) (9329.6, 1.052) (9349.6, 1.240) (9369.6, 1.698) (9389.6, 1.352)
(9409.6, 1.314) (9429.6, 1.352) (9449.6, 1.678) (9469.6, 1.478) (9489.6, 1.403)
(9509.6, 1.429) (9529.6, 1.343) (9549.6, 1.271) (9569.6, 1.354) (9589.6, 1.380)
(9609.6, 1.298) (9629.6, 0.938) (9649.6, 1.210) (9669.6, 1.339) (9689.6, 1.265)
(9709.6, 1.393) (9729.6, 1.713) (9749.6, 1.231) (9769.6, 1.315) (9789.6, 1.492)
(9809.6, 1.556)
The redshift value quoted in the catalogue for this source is 0.63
